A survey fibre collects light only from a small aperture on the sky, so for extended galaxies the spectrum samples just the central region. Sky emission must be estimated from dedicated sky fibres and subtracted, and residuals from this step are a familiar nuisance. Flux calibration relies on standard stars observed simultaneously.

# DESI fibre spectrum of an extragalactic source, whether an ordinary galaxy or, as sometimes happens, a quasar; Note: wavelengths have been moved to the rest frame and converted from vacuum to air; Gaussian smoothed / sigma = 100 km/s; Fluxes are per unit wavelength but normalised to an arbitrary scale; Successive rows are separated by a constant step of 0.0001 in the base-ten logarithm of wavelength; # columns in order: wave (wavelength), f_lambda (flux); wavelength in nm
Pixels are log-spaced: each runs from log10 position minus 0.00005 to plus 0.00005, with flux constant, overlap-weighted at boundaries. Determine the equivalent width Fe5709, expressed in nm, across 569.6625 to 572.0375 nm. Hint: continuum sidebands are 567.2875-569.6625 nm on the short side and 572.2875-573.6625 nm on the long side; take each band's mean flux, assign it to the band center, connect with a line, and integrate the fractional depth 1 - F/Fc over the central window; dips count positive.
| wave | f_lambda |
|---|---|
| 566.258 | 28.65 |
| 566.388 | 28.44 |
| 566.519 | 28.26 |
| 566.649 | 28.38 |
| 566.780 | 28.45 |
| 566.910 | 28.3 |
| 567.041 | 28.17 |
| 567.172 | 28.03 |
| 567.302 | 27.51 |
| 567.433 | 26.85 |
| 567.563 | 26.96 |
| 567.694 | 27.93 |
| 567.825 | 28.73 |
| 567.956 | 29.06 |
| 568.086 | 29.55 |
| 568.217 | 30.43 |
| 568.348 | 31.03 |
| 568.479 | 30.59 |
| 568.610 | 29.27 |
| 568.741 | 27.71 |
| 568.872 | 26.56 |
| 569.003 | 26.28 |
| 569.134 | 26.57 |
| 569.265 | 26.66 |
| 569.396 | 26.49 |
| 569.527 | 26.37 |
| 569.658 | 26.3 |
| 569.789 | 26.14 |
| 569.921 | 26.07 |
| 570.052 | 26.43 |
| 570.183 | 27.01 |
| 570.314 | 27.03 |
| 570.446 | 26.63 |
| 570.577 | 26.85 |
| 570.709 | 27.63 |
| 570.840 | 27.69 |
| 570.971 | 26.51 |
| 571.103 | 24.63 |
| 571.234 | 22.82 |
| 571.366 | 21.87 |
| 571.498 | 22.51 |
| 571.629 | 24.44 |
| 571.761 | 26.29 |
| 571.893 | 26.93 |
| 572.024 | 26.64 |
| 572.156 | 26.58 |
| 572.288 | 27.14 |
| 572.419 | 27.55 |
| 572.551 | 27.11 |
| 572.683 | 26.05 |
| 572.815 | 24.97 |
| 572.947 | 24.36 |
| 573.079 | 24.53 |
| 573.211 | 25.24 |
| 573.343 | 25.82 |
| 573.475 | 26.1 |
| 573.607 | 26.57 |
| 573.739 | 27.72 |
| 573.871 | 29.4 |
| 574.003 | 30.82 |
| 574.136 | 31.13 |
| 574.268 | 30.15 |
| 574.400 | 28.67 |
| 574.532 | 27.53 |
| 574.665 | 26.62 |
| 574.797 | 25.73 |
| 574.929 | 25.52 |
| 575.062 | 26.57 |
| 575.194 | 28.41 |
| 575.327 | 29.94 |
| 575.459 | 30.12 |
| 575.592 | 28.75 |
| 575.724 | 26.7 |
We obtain 0.10 nm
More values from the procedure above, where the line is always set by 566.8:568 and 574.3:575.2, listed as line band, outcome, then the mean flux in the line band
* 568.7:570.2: 0.06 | 26.5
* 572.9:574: 0.03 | 26.5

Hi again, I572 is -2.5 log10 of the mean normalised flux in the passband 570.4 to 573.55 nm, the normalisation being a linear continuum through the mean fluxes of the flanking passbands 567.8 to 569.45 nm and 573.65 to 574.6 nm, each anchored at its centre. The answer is 0.13 mag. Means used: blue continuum 28.4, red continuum 29.3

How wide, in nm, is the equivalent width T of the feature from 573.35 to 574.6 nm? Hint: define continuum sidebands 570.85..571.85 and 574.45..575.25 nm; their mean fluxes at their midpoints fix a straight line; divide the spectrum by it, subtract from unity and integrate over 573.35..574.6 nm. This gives -0.11 nm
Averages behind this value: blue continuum 24.4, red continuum 26.8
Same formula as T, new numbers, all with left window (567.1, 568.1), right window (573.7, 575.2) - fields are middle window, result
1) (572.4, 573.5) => 0.097 nm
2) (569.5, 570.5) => 0.056 nm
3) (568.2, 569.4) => -0.005 nm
